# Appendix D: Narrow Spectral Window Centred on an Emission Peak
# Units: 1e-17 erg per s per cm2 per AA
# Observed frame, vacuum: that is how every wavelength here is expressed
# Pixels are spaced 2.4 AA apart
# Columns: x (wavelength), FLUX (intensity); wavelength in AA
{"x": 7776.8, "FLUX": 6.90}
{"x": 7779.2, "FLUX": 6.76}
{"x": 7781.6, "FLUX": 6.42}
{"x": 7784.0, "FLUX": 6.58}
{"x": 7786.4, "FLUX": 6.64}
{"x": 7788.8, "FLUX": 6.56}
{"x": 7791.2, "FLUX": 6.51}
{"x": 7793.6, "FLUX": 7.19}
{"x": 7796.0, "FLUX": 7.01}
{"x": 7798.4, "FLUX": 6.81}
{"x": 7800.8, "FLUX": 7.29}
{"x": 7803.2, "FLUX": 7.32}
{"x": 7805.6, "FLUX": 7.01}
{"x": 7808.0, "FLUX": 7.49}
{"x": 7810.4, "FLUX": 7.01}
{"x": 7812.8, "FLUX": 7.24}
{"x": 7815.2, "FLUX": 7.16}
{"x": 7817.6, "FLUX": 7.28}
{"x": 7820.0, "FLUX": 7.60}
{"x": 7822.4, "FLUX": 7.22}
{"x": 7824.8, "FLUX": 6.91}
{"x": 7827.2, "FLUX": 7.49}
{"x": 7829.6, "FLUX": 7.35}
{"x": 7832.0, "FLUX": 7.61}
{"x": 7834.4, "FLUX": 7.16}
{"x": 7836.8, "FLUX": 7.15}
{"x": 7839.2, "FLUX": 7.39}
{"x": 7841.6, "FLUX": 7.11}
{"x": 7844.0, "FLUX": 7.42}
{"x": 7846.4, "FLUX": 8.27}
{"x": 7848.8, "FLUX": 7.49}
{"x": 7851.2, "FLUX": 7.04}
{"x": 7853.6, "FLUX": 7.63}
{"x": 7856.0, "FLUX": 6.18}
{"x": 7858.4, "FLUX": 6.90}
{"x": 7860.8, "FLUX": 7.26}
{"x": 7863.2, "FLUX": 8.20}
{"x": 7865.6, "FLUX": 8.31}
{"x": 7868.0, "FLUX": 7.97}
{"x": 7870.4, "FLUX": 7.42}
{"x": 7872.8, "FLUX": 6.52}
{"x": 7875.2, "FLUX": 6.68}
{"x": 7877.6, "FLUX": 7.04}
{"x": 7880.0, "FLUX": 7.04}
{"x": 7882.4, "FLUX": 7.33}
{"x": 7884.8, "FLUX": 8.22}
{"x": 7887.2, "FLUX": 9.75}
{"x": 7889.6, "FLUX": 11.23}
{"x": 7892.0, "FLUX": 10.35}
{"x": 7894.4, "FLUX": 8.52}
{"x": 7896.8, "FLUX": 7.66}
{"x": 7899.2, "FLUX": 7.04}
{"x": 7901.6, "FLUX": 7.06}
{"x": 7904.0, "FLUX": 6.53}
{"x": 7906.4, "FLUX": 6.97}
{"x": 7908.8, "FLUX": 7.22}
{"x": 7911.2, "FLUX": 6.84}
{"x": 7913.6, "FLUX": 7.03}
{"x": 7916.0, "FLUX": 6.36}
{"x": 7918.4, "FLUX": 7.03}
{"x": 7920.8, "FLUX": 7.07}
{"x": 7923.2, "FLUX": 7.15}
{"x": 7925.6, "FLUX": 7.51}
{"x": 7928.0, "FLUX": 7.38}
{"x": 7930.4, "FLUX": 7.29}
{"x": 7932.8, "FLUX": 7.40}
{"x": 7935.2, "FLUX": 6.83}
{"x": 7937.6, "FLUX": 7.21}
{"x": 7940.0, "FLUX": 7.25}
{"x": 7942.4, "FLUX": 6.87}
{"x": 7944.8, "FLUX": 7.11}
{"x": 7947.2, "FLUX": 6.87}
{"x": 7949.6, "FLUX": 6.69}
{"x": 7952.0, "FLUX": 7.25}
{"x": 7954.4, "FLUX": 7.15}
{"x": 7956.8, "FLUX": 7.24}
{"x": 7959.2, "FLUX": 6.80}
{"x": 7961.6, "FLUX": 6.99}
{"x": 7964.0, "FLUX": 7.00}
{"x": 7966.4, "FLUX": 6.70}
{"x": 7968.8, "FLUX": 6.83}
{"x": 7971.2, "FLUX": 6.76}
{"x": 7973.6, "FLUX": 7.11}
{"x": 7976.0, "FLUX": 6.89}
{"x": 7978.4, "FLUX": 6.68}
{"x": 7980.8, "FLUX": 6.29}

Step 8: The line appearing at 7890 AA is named [N II]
